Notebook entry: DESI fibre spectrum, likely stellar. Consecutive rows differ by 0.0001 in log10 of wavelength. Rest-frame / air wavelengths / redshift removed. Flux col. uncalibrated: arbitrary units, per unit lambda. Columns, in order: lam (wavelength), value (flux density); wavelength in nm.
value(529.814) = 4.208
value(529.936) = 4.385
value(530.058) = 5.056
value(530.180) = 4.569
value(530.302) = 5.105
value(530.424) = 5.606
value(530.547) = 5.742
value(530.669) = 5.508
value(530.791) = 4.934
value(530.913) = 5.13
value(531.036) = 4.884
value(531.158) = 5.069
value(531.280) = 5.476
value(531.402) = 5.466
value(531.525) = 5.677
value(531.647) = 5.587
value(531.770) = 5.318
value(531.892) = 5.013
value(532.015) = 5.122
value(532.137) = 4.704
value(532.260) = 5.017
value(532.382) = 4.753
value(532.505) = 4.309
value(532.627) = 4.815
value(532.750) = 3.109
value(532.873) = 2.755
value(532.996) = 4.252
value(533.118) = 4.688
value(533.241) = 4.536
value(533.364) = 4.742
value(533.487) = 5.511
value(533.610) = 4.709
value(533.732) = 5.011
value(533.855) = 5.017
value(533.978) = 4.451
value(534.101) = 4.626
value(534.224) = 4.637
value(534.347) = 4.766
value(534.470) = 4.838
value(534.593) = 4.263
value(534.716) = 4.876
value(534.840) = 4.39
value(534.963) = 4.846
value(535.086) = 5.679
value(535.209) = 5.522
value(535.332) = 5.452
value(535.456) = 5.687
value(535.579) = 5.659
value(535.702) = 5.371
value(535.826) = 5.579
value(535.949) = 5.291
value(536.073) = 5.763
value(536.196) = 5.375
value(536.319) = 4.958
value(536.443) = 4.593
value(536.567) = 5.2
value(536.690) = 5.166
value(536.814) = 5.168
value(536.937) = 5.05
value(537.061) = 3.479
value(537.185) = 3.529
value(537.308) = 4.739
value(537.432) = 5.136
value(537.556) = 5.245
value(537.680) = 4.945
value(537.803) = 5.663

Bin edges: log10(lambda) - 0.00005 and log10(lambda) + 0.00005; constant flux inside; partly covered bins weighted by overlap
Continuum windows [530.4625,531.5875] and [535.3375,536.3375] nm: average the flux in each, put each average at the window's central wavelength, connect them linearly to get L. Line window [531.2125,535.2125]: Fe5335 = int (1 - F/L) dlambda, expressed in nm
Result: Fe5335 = 0.45 nm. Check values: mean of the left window 5.33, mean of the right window 5.48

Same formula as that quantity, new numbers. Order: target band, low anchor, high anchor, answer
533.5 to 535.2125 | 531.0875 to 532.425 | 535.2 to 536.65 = 0.15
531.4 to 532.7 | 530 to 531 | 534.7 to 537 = 0.04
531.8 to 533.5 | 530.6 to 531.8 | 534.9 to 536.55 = 0.26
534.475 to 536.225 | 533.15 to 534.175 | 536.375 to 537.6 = -0.18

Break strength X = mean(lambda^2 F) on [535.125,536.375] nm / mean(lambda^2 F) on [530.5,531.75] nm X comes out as 1.0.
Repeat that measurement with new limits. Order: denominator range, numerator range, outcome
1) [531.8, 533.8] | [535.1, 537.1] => 1.16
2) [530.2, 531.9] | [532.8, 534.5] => 0.87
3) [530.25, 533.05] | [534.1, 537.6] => 1.03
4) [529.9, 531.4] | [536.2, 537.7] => 0.95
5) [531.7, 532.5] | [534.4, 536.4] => 1.07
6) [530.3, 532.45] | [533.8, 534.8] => 0.90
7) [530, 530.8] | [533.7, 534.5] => 0.92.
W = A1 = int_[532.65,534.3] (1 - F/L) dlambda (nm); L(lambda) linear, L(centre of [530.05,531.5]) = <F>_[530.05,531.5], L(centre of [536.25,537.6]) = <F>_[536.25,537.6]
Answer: 0.177 nm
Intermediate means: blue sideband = 5.23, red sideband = 4.75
